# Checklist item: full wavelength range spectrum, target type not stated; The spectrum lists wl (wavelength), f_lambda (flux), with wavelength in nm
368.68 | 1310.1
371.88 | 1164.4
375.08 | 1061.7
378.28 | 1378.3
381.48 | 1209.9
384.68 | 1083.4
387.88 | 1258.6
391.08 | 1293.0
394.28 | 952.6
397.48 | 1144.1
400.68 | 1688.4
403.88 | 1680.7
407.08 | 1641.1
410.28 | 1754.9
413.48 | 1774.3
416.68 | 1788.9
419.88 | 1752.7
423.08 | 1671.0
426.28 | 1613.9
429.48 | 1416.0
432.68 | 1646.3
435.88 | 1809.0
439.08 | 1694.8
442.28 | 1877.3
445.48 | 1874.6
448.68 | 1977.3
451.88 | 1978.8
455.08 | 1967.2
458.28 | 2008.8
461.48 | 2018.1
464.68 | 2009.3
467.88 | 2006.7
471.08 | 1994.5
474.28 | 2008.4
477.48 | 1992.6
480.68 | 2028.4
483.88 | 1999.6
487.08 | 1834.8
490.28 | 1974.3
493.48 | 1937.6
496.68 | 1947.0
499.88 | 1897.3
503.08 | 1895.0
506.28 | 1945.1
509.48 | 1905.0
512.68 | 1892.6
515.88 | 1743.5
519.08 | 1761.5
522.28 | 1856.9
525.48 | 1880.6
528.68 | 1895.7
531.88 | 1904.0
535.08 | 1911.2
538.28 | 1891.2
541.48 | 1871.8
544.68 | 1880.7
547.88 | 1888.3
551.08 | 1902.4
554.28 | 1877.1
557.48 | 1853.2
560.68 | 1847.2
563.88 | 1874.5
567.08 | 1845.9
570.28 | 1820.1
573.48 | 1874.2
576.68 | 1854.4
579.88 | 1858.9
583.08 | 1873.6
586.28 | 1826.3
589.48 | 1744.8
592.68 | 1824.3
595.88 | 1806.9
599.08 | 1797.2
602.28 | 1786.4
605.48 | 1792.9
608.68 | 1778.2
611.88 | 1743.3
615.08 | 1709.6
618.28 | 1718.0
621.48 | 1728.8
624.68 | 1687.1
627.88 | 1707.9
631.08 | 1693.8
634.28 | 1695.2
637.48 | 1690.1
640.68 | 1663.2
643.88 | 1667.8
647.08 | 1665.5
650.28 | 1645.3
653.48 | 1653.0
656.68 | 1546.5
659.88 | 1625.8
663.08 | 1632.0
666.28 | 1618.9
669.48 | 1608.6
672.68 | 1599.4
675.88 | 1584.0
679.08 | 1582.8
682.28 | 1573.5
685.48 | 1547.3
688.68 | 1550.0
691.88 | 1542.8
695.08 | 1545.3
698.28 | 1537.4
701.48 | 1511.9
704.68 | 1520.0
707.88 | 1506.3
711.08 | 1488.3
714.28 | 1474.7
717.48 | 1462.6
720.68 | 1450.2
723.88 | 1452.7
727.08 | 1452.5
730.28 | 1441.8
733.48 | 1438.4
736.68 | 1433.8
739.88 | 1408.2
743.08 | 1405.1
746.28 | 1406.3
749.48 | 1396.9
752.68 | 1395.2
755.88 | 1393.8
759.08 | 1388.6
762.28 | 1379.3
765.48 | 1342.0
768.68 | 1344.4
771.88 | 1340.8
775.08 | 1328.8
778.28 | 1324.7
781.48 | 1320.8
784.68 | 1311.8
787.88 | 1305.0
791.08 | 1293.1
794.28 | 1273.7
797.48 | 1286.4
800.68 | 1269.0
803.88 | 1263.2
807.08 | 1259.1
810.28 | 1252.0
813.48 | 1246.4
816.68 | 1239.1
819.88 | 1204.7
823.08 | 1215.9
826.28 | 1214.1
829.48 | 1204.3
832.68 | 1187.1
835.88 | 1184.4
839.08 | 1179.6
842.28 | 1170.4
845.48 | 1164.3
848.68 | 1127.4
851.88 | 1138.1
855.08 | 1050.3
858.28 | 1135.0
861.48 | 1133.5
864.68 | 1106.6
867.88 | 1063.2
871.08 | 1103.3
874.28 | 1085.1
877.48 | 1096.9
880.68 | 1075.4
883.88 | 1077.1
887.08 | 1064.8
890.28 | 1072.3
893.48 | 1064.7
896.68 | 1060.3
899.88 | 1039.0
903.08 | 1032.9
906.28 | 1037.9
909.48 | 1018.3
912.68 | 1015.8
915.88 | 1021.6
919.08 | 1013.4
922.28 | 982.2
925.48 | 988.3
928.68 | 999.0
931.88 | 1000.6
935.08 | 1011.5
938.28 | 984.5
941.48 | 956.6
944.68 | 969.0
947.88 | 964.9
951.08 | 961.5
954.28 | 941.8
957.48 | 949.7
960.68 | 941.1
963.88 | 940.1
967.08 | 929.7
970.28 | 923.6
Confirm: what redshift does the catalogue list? 0.000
